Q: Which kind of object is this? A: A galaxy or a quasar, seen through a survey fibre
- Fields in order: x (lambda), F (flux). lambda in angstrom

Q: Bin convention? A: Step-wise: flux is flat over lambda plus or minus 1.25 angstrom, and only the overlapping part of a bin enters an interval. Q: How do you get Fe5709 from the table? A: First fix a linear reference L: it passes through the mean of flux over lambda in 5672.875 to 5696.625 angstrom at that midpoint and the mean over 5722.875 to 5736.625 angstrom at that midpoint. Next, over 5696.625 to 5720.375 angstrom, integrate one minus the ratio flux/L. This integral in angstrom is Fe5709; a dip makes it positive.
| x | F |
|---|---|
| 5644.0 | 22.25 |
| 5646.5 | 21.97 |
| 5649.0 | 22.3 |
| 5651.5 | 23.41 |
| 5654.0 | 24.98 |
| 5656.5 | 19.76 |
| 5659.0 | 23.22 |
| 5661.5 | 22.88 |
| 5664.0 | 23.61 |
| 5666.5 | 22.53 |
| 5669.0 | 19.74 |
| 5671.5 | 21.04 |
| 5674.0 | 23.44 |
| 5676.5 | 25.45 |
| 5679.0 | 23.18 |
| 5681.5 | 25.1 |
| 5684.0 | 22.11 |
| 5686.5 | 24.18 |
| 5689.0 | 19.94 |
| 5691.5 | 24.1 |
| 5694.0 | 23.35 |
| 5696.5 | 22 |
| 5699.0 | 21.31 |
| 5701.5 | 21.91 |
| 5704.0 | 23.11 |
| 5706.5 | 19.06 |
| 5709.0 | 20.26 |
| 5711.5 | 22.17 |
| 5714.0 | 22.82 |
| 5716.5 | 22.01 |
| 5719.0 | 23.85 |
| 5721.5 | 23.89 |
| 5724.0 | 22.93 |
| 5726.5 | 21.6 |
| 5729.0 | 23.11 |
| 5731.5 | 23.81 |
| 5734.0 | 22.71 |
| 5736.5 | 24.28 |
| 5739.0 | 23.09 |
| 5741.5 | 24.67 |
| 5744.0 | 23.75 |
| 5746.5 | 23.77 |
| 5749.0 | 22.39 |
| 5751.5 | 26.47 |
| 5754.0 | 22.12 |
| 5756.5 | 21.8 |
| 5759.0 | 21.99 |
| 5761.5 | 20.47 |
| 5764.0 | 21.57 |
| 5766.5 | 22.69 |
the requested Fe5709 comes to 1.3 angstrom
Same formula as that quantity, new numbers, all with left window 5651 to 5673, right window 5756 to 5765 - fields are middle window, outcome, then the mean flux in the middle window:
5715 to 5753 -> -3.17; 23.5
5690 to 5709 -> 0.02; 22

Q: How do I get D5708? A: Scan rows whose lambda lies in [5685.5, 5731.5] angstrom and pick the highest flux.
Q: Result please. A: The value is 24.18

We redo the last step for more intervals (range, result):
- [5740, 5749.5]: 24.67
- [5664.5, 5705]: 25.45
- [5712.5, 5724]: 23.89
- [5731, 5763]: 26.47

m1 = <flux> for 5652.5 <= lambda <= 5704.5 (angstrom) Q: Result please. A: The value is 22.7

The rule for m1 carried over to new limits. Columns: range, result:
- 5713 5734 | 23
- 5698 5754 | 22.9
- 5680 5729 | 22.4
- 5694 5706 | 22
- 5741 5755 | 23.8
